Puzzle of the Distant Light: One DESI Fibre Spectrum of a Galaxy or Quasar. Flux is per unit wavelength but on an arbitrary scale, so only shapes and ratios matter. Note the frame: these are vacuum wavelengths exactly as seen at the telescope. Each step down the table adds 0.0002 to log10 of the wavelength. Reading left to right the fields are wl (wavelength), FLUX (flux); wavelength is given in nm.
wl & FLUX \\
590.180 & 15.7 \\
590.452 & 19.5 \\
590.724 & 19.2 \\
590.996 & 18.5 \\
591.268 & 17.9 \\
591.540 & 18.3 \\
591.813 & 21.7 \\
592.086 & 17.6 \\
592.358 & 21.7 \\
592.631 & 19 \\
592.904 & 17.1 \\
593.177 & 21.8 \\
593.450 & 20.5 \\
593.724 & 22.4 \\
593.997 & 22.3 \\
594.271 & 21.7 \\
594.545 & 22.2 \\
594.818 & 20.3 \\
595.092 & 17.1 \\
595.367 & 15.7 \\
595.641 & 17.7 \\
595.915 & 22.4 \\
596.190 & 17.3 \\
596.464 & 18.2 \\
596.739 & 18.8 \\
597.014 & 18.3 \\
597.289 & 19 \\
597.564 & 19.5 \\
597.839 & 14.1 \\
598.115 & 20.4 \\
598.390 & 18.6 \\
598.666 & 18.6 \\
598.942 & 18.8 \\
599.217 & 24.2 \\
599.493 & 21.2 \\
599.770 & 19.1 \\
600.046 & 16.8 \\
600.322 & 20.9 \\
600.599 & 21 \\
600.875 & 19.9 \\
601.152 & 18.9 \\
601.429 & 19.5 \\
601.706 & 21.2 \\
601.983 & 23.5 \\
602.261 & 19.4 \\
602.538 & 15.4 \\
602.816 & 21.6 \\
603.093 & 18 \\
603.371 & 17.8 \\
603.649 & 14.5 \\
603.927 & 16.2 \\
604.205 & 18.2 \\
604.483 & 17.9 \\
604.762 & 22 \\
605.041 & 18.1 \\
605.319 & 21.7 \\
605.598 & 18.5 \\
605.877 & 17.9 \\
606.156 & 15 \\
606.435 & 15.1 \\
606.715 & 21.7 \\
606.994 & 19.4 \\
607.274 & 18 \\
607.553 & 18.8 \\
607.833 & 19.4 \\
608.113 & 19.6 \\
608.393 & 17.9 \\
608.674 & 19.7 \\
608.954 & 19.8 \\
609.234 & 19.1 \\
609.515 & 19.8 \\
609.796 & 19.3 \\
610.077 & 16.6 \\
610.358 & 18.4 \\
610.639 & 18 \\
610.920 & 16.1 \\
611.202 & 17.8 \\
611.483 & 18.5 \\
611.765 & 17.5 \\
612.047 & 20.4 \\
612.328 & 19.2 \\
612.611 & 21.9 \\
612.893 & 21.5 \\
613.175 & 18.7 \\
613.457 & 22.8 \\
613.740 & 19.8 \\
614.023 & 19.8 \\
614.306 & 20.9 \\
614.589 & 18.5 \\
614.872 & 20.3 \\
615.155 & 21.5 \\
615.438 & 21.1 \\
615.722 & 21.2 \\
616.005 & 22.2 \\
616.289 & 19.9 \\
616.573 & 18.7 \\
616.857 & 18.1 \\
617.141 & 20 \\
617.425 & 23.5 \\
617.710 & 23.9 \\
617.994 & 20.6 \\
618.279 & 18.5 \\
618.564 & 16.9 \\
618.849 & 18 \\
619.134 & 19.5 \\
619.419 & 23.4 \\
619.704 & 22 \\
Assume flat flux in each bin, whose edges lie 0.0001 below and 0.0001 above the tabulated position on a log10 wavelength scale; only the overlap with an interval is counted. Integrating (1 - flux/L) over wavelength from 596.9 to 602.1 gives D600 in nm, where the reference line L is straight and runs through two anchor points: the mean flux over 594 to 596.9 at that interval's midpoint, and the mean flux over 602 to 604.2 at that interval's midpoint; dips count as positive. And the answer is -0.31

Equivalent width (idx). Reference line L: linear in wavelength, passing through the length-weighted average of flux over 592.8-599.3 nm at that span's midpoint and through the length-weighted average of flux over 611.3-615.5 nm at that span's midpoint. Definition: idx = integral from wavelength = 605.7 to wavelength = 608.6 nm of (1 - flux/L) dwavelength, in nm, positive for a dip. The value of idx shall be 0.23 nm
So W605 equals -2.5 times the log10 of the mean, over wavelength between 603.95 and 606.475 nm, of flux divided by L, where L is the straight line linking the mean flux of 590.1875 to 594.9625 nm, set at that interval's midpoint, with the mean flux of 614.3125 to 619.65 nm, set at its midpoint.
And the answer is 0.106 mag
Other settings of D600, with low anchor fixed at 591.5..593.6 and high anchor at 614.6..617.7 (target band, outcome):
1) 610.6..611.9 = 0.19 nm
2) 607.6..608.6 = 0.07 nm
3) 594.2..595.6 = 0.05 nm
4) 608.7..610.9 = 0.20 nm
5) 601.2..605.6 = 0.27 nm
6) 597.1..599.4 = 0.10 nm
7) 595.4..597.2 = 0.12 nm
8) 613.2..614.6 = 0.01 nm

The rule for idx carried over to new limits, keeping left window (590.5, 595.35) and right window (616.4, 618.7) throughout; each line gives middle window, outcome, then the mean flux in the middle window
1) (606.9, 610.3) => 0.18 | 18.9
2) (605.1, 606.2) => 0.08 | 18.6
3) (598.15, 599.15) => 0.03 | 19.3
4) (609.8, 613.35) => 0.21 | 18.8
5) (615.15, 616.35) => -0.07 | 21.2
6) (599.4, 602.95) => 0.01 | 19.9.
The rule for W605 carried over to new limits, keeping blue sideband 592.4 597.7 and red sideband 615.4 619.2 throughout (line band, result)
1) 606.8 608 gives 0.046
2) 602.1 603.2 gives 0.060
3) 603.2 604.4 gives 0.180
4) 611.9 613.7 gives -0.036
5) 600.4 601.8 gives -0.020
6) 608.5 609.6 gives 0.022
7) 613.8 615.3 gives -0.006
